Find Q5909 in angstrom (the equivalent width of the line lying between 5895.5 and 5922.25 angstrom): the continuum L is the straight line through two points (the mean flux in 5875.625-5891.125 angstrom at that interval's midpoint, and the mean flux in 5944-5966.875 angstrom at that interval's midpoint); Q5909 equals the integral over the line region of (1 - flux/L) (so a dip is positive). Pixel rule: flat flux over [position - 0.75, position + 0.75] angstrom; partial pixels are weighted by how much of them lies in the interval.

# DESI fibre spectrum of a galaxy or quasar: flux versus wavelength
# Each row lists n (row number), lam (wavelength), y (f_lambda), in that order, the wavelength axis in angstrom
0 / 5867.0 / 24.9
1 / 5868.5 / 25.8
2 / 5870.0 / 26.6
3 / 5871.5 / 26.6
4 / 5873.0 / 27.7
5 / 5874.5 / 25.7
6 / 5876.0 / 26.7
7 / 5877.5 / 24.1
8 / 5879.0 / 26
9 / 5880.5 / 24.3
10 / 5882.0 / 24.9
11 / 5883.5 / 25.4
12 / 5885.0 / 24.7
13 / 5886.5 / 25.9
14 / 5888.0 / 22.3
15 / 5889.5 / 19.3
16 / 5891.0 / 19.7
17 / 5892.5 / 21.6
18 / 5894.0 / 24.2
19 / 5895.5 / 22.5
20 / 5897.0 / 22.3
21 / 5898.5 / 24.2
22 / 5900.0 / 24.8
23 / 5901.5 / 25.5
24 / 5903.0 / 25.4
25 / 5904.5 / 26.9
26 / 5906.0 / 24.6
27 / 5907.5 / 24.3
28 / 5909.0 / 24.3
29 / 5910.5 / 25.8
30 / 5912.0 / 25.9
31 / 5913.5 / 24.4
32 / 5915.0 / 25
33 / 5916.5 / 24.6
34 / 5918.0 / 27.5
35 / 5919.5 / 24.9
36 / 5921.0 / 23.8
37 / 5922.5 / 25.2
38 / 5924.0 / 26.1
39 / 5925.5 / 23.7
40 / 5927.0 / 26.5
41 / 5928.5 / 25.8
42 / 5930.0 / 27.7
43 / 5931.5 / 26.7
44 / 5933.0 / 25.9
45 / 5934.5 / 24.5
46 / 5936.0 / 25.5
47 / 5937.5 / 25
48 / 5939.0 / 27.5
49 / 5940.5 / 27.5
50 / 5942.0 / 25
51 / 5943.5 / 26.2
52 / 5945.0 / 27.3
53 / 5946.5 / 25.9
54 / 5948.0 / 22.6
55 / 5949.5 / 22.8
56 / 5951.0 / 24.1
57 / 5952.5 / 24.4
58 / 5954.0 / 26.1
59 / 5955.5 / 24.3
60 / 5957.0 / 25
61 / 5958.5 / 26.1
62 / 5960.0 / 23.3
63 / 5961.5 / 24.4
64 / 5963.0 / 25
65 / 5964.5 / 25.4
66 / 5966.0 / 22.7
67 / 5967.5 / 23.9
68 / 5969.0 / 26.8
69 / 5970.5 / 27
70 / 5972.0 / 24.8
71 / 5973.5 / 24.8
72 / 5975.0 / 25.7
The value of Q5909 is -0.70 angstrom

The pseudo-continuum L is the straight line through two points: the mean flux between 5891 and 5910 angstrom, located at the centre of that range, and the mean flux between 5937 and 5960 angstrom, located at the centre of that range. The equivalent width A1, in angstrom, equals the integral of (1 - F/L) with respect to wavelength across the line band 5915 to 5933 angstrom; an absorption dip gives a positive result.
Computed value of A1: -0.74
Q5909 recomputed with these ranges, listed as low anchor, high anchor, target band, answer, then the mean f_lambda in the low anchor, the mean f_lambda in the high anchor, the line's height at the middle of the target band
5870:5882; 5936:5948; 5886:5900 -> 1.84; 25.9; 26.1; 25.9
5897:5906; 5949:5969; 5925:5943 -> -0.89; 25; 24.5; 24.8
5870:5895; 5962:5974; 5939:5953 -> -0.20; 24.4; 25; 24.9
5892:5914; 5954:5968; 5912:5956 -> -1.60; 24.5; 24.6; 24.5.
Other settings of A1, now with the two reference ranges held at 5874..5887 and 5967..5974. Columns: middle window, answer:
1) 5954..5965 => 0.3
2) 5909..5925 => 0.1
